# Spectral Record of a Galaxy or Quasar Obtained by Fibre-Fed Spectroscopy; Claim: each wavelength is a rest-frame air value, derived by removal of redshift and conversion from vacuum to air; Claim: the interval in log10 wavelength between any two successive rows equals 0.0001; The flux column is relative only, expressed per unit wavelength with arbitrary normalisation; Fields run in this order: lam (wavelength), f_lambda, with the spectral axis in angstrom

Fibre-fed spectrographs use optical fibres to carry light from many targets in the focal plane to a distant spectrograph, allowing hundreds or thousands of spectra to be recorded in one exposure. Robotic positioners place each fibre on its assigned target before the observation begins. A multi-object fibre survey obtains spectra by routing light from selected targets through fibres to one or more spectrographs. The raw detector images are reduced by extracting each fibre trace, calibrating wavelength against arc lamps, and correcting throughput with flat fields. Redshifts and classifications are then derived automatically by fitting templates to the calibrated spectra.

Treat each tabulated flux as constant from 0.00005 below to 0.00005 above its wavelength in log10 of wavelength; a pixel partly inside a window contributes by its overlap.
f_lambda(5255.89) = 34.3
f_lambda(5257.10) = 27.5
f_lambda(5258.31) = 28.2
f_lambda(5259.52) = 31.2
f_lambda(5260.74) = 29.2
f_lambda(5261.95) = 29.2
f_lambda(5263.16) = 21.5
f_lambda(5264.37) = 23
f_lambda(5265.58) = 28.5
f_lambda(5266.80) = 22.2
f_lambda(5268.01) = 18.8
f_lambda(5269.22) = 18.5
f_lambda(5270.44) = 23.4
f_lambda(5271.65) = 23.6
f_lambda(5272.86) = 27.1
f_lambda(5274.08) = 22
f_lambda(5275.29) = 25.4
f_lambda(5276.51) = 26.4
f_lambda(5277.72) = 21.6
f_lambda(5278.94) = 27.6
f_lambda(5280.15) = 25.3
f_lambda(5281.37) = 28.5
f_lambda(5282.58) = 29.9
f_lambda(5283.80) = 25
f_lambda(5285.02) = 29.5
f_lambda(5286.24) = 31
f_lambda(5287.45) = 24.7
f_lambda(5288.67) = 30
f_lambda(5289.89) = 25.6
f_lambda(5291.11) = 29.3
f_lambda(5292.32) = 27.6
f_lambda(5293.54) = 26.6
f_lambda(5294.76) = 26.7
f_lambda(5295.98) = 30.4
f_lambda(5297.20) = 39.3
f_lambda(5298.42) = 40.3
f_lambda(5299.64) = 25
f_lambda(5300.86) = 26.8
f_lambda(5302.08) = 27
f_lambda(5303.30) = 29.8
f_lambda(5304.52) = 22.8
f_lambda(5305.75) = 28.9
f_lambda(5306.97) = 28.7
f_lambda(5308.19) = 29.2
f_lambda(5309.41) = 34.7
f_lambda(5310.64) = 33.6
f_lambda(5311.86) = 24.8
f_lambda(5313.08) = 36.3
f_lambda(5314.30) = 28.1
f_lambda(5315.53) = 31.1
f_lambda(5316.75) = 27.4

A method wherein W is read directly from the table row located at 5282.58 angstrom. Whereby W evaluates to 29.9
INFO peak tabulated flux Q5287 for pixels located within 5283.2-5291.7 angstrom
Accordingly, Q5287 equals 31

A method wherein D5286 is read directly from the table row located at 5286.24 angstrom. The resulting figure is 31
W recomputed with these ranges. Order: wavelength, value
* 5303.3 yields 29.8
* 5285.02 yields 29.5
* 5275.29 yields 25.4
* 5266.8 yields 22.2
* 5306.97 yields 28.7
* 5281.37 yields 28.5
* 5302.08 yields 27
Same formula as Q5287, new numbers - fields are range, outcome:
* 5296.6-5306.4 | 40.3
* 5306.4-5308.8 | 29.2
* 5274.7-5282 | 28.5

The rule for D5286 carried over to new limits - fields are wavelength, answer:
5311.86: 24.8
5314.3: 28.1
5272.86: 27.1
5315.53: 31.1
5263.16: 21.5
